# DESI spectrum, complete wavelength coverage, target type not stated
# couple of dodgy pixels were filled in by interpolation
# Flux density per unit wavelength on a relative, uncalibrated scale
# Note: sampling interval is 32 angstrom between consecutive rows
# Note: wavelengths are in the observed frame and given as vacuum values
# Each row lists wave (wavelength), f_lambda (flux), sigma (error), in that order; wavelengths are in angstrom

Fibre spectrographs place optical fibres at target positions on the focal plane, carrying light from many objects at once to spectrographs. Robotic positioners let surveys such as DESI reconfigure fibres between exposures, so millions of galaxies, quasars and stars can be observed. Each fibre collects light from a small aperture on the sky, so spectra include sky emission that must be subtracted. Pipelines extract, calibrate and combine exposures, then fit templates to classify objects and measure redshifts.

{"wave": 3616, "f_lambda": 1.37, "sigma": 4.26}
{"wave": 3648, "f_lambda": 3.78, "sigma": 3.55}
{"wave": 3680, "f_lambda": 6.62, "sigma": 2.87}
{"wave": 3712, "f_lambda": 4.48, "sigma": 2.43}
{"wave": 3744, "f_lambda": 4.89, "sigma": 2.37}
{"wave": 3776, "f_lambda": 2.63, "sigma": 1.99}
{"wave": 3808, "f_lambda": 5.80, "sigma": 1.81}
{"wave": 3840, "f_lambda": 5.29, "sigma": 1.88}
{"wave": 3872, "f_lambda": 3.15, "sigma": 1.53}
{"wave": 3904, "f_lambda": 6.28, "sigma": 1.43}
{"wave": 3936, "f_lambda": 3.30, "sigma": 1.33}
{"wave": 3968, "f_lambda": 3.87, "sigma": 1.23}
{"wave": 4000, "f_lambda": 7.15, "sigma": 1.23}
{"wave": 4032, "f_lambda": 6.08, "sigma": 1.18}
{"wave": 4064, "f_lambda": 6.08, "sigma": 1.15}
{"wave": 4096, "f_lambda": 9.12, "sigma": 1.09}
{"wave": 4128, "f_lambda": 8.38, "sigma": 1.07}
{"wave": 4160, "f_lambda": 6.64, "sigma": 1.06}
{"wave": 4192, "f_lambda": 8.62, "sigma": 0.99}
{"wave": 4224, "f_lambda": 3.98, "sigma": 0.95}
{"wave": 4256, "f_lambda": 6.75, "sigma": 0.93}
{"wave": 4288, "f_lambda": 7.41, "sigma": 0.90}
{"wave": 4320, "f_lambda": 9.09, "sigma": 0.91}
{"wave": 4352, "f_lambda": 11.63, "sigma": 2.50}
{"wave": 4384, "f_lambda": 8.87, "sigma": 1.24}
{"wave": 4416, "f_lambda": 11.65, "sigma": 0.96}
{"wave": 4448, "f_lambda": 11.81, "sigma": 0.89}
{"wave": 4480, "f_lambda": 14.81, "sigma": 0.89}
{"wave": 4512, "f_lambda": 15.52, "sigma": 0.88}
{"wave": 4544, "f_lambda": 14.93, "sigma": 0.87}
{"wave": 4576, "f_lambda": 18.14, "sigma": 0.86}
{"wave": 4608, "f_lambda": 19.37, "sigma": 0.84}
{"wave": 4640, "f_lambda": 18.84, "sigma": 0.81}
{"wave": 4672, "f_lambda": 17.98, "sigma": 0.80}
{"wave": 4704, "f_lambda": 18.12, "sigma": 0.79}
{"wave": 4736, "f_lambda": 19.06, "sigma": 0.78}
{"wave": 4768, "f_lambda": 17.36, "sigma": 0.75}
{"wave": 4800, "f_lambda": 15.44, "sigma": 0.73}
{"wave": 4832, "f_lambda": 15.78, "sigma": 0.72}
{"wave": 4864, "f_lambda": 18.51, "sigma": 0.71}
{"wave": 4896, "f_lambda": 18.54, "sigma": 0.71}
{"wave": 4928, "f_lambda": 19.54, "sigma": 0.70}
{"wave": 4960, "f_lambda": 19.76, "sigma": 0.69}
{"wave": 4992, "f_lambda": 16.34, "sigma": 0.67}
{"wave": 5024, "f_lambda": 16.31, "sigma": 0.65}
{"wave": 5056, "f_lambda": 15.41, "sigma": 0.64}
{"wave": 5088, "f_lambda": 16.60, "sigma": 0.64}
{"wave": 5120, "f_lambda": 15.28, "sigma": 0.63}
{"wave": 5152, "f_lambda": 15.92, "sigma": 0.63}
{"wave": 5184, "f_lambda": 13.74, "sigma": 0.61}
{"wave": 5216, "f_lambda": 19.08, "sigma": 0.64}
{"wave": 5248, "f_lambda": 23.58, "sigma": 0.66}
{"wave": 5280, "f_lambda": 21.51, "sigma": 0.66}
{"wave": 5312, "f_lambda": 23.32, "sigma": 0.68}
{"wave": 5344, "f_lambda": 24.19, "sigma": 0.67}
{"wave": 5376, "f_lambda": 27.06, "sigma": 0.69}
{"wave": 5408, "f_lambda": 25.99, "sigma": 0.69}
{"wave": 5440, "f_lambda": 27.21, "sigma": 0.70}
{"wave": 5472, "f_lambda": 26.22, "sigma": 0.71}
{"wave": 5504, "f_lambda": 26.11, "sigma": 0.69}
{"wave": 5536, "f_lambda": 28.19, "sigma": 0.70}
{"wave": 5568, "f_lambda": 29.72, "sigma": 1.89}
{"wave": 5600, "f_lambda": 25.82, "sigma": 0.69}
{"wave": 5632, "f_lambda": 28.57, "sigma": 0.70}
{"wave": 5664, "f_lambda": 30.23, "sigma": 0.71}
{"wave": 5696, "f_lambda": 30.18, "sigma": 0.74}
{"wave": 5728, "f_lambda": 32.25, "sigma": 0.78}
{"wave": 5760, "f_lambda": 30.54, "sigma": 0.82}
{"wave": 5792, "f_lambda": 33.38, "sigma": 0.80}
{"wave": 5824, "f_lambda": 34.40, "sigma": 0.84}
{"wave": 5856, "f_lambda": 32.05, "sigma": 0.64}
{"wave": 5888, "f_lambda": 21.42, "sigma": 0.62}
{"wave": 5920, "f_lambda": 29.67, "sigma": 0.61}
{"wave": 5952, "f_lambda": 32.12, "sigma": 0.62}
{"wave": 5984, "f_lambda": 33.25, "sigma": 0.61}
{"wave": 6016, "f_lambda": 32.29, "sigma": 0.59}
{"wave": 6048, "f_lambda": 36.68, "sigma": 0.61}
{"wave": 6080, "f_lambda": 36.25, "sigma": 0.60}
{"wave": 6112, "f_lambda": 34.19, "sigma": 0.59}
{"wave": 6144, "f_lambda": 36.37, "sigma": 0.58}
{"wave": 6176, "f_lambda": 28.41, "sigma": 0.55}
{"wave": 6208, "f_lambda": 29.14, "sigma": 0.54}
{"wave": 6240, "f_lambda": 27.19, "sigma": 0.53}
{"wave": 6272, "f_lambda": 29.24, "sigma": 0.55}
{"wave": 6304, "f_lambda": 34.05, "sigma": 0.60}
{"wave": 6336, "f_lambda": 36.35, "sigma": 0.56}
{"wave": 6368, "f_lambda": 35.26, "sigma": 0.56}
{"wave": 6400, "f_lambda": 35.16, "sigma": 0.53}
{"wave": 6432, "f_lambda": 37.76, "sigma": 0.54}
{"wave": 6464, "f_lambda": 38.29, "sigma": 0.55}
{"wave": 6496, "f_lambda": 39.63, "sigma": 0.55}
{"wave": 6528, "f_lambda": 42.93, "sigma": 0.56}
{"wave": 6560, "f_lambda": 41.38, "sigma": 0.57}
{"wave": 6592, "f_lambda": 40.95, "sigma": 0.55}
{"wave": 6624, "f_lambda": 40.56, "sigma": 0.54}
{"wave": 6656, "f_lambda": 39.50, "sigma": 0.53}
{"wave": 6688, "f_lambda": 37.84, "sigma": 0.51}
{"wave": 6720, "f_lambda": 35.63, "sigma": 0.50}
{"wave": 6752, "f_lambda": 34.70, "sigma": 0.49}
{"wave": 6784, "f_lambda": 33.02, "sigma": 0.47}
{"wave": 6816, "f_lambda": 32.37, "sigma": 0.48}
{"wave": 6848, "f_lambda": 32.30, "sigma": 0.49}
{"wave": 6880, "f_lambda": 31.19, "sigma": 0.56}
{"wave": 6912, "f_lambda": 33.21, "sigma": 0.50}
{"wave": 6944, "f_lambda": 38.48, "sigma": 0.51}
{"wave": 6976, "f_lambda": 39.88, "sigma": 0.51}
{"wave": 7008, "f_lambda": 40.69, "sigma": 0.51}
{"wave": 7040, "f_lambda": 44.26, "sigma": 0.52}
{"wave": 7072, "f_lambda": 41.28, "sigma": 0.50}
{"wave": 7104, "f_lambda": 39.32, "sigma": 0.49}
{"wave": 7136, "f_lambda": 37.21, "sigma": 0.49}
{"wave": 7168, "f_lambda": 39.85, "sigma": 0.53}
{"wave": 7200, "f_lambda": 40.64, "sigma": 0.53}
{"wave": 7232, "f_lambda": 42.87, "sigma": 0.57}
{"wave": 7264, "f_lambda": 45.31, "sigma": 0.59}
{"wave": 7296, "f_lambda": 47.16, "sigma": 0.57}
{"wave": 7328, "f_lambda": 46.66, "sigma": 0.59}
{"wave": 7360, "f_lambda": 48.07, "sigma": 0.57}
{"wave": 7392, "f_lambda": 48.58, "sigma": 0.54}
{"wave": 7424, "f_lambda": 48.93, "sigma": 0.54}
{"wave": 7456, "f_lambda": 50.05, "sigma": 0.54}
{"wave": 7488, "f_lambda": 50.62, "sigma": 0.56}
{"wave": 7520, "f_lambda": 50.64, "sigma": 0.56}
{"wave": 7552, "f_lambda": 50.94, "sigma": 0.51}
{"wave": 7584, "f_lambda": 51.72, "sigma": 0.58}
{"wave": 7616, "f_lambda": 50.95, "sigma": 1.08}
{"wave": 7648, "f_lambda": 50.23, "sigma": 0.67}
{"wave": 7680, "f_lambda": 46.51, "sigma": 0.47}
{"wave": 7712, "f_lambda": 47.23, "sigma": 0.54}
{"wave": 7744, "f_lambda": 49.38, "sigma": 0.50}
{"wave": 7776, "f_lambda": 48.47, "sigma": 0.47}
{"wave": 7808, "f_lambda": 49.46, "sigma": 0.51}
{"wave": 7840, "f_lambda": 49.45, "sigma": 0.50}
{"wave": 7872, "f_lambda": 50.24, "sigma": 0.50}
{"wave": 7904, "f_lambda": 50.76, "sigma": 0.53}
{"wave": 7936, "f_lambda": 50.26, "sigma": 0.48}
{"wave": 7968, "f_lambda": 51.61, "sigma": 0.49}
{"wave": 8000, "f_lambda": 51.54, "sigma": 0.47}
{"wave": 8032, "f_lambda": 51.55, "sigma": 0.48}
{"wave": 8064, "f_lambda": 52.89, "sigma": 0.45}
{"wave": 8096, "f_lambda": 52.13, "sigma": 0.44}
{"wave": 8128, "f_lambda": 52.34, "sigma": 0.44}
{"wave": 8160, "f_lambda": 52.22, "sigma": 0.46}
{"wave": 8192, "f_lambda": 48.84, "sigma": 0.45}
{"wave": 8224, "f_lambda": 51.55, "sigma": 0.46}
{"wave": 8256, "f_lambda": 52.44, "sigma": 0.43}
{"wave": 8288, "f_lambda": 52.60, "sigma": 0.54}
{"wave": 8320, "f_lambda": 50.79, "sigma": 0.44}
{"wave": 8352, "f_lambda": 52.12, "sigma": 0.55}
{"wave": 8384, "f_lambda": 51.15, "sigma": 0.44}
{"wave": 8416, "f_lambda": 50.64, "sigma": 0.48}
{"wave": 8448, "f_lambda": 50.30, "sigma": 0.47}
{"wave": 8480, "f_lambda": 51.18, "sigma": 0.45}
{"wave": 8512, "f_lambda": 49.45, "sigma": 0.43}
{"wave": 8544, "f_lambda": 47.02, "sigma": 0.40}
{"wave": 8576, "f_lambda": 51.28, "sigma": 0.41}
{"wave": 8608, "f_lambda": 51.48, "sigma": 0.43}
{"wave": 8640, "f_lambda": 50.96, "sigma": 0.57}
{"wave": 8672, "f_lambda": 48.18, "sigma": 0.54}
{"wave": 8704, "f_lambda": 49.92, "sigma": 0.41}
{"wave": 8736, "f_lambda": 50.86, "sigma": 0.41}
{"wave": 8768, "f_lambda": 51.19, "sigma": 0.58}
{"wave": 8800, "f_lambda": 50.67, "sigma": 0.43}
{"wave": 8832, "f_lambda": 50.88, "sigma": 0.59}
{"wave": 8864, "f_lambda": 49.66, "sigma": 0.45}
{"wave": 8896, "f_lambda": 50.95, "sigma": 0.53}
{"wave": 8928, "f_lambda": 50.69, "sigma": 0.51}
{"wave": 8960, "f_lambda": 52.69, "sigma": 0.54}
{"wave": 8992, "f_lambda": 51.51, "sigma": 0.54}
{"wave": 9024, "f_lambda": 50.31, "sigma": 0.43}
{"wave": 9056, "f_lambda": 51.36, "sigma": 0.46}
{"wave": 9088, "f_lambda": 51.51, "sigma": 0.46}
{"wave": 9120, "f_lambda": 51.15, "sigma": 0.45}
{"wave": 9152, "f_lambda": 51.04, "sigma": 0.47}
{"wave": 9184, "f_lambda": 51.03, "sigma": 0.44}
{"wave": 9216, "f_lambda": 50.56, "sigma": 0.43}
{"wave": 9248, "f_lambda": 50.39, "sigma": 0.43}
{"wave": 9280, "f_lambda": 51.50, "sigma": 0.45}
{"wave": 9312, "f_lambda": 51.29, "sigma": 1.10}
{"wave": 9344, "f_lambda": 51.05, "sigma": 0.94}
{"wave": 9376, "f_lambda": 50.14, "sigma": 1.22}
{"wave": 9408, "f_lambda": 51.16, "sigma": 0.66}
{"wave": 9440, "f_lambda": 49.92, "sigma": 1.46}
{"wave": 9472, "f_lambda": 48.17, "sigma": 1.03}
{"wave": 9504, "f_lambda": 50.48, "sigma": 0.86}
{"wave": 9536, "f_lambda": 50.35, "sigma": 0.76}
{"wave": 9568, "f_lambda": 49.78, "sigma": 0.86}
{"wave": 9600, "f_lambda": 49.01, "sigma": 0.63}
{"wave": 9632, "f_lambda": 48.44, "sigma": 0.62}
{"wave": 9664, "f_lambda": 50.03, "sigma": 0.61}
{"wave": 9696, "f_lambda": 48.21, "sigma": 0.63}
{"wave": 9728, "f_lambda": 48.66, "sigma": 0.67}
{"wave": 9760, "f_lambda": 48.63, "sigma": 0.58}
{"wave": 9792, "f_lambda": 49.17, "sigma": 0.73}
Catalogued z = 0.000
